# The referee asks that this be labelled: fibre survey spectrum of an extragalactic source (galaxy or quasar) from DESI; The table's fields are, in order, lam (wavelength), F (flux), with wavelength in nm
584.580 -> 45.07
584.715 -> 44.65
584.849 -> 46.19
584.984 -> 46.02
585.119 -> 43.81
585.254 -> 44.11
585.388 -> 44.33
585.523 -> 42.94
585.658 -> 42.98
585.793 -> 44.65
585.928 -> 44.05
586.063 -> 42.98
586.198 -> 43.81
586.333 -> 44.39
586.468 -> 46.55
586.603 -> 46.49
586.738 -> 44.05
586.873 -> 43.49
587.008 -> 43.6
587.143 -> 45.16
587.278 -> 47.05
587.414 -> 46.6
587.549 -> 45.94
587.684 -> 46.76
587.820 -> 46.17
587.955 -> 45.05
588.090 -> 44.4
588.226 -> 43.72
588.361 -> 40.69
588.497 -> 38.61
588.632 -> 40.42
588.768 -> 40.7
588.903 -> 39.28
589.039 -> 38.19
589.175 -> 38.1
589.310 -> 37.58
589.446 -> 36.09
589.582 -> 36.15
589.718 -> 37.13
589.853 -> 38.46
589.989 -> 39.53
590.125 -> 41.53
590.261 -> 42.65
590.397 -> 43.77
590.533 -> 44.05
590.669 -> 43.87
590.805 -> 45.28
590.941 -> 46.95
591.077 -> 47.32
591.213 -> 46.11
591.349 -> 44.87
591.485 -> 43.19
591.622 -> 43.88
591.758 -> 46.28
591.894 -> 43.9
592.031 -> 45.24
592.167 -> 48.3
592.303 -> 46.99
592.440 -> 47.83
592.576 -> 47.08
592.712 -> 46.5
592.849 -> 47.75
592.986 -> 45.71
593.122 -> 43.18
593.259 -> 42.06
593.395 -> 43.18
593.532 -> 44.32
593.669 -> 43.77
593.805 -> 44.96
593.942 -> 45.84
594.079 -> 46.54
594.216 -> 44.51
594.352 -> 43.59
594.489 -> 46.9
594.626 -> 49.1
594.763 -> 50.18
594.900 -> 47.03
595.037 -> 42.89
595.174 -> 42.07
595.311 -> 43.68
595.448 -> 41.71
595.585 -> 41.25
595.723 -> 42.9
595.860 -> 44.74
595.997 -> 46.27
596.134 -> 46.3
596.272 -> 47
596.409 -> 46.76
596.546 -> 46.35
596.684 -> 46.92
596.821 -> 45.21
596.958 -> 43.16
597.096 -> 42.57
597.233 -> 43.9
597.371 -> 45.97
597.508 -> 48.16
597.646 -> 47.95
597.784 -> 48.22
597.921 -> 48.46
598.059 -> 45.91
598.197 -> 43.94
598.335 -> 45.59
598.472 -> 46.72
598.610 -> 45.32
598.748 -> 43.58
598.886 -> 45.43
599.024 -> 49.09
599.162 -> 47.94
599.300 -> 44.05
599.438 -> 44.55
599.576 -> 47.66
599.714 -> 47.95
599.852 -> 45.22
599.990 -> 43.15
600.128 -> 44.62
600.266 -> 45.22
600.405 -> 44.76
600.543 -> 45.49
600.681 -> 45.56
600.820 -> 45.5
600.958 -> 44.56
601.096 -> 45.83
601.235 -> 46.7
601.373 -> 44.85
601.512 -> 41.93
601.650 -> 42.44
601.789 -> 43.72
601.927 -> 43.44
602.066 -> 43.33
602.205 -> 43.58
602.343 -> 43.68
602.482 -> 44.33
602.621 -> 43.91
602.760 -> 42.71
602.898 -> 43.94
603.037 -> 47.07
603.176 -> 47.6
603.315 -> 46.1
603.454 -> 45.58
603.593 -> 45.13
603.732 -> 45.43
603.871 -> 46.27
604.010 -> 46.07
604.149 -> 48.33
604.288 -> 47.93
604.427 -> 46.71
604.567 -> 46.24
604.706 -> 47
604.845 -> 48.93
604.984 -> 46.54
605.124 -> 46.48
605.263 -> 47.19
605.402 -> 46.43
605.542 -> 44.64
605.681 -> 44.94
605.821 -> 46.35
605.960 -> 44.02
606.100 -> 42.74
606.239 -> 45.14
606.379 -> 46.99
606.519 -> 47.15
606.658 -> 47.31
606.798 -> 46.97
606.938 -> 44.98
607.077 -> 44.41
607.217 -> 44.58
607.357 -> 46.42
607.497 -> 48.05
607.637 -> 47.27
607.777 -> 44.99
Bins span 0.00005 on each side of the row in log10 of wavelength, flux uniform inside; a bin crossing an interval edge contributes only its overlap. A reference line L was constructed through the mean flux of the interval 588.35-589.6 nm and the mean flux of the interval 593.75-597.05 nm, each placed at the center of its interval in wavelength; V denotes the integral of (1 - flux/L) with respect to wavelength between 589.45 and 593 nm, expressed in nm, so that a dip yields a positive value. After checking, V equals -0.272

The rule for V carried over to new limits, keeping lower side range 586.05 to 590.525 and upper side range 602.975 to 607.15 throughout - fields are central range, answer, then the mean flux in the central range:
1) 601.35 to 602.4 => 0.05 nm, 43.3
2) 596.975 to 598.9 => -0.05 nm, 45.8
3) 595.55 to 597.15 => -0.03 nm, 45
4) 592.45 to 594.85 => -0.12 nm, 45.7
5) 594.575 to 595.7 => -0.02 nm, 44.6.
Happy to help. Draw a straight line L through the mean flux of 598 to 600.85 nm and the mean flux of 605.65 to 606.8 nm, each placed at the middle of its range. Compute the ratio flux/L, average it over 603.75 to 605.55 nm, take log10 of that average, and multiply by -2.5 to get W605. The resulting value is -0.03 mag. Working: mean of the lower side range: 45.6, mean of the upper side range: 45.7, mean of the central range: 46.9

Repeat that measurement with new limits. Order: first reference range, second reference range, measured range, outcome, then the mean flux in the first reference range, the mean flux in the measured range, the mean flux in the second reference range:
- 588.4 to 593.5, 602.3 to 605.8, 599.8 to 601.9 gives 0.01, 42.9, 44.6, 46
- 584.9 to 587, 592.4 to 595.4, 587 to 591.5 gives 0.06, 44.3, 42.5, 45.4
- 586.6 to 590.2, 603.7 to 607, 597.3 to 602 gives -0.02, 41.8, 45.6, 46.3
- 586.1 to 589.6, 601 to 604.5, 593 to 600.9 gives -0.03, 42.7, 45.4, 45.1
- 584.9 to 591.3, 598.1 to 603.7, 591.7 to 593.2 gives -0.06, 43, 46.2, 45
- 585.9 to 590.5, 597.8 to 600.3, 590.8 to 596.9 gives -0.03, 42.3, 45.4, 45.9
